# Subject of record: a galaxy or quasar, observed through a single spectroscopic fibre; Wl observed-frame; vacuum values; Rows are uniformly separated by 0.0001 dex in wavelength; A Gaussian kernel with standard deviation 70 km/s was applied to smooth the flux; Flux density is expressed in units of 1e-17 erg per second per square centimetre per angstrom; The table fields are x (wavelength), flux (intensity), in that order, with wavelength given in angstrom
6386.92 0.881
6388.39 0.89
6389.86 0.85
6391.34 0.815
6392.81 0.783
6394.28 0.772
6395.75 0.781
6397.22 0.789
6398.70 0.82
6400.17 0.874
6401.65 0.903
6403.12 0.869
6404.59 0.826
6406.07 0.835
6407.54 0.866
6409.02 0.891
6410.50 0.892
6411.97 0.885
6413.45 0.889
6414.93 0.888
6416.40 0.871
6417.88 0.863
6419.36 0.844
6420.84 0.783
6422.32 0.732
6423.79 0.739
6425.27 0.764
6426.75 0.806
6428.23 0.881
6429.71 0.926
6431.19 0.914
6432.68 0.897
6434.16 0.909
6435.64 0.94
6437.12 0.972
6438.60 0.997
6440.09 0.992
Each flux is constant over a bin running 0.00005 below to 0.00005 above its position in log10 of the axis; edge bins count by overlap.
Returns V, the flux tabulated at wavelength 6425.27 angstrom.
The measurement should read 0.764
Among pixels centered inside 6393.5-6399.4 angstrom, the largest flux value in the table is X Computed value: 0.82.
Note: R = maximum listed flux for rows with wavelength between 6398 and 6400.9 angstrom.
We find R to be 0.874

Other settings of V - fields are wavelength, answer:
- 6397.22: 0.789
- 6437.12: 0.972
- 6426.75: 0.806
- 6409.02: 0.891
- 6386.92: 0.881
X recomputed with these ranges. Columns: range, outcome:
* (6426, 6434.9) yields 0.926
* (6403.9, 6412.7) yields 0.892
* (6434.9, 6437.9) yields 0.972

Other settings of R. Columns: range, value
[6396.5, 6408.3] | 0.903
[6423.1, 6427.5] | 0.806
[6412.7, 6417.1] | 0.889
